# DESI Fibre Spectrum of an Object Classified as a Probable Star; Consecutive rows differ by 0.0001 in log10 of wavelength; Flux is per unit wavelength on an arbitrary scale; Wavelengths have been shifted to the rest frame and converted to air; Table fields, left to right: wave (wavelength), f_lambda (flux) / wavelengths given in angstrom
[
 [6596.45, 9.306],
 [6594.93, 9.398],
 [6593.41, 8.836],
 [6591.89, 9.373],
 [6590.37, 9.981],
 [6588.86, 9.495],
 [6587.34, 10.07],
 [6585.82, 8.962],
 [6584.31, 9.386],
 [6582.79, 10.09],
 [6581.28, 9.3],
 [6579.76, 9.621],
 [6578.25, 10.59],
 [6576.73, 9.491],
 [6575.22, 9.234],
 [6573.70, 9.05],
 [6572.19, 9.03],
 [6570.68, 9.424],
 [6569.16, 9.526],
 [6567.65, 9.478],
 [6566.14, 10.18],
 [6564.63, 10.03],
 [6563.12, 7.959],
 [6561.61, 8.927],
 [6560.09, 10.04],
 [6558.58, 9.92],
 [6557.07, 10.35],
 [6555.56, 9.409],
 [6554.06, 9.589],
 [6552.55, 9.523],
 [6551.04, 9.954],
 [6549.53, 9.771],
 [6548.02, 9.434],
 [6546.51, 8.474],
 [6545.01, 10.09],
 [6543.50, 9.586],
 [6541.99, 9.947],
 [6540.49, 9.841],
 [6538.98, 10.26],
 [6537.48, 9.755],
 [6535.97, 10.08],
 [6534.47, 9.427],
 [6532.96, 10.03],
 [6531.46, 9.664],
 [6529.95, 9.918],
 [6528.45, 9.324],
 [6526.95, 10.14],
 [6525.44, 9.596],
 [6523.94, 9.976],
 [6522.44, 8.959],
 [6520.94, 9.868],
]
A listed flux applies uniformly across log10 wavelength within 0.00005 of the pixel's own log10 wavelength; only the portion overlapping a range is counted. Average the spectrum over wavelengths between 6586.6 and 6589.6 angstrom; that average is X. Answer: 9.77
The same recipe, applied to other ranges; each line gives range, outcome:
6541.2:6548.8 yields 9.51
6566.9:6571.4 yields 9.47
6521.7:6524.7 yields 9.48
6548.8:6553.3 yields 9.74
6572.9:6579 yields 9.58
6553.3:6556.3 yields 9.53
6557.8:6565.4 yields 9.37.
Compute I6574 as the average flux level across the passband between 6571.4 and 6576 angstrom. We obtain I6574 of 9.12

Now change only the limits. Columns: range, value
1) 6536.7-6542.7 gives 9.96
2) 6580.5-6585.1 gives 9.59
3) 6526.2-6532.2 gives 9.76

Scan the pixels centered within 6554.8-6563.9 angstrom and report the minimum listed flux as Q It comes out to 7.959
